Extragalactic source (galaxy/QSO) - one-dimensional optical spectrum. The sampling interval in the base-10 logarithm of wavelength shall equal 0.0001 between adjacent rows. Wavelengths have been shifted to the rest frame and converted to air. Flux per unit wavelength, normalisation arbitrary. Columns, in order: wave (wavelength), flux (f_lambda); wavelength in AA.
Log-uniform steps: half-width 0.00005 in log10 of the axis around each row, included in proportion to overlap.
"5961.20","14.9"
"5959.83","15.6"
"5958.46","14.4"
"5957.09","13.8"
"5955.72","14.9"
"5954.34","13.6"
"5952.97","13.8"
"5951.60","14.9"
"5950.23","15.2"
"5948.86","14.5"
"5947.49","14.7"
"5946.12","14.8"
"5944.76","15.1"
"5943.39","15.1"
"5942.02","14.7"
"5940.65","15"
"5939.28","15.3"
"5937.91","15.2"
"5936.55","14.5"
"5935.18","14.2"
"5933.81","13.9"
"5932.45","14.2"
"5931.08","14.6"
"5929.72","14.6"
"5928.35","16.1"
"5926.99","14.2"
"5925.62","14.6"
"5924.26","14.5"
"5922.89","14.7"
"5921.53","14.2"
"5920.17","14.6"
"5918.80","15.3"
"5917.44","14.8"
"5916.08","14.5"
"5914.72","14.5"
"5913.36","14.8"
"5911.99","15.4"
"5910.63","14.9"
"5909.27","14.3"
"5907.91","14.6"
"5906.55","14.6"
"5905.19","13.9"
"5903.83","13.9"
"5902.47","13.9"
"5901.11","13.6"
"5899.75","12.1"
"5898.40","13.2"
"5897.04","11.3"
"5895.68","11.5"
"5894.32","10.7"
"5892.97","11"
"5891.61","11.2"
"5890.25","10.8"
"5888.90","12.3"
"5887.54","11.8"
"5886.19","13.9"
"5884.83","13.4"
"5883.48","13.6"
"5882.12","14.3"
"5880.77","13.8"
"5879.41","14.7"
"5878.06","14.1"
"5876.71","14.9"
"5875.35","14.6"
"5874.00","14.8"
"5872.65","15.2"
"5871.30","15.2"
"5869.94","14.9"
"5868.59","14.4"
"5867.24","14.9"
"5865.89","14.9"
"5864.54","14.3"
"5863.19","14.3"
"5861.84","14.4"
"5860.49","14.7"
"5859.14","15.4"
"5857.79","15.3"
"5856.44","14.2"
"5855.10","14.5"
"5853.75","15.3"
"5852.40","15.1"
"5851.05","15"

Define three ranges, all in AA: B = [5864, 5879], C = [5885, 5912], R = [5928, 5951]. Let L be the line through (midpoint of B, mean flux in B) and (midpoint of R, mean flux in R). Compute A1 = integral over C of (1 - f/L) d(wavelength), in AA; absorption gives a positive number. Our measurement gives 3.4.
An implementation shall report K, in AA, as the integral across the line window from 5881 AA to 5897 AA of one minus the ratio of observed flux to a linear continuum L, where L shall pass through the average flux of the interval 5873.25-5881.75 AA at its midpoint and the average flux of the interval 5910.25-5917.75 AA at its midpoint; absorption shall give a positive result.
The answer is 2.58 AA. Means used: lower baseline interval 14.5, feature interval 12.2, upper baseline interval 14.8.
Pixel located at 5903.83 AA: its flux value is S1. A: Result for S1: 13.9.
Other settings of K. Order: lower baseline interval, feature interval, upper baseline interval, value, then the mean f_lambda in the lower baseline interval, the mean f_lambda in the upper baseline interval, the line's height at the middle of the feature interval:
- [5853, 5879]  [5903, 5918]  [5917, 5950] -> 0.19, 14.8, 14.7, 14.7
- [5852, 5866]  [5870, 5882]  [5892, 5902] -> -1.03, 14.8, 11.9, 13.5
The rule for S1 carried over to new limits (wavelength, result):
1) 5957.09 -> 13.8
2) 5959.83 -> 15.6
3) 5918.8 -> 15.3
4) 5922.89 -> 14.7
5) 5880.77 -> 13.8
